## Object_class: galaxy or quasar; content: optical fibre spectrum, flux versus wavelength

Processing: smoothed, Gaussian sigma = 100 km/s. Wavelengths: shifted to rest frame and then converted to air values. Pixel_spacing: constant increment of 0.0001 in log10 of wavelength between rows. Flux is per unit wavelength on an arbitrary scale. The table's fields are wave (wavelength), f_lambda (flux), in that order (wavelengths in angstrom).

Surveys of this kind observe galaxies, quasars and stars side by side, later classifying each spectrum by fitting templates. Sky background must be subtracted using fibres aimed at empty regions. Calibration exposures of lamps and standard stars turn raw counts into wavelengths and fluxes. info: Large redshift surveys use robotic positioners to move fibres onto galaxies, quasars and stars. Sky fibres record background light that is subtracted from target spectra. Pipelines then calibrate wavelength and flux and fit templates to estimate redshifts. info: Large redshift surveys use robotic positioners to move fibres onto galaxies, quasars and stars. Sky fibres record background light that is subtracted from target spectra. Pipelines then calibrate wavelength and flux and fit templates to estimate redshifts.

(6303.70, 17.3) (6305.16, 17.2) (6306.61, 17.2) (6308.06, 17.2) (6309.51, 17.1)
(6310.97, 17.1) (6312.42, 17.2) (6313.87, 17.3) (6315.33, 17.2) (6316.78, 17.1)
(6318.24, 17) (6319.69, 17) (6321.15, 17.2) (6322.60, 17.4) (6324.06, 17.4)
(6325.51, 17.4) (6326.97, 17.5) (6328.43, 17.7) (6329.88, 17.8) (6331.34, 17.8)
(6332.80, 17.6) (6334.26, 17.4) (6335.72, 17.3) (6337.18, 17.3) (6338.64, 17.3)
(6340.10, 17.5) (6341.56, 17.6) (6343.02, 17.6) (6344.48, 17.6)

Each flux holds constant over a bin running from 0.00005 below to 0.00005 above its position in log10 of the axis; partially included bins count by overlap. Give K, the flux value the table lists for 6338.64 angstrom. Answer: 17.3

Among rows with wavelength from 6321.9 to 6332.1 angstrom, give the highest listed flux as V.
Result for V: 17.8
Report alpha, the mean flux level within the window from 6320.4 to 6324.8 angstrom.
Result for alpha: 17.3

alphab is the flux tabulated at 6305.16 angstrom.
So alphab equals 17.2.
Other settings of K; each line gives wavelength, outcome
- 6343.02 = 17.6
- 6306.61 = 17.2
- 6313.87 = 17.3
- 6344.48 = 17.6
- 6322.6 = 17.4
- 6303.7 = 17.3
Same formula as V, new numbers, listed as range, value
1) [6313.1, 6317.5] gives 17.3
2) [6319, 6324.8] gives 17.4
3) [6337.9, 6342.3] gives 17.6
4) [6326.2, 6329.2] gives 17.7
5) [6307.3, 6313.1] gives 17.2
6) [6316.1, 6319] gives 17.1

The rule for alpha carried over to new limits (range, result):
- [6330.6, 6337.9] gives 17.5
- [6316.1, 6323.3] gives 17.1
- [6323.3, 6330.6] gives 17.6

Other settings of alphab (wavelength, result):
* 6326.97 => 17.5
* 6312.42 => 17.2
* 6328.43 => 17.7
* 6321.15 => 17.2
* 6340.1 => 17.5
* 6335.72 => 17.3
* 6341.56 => 17.6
